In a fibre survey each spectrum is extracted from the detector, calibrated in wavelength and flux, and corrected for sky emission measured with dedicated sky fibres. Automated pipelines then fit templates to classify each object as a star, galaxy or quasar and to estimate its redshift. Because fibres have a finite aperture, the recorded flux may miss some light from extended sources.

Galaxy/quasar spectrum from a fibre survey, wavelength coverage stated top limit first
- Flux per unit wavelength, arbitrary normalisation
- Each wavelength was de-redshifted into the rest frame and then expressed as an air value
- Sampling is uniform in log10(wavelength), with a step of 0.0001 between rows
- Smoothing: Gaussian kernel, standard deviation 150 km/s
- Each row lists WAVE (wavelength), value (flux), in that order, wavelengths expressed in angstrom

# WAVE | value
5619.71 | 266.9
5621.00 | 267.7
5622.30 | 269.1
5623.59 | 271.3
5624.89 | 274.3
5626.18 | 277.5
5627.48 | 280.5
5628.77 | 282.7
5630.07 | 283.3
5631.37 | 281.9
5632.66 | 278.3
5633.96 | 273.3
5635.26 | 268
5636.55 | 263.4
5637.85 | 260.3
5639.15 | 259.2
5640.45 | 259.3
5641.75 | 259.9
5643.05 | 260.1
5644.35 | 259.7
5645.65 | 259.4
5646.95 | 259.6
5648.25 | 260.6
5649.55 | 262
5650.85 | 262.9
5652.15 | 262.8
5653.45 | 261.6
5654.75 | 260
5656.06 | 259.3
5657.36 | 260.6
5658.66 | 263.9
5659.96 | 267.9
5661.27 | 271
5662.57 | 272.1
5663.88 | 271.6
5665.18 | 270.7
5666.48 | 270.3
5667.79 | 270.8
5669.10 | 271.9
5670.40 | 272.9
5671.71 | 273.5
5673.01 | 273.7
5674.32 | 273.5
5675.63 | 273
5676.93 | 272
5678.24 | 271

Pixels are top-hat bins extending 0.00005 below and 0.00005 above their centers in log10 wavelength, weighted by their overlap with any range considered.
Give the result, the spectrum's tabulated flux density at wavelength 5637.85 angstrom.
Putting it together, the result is 260.3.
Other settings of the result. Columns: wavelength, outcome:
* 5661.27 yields 271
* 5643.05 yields 260.1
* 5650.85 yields 262.9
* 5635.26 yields 268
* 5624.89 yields 274.3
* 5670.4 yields 272.9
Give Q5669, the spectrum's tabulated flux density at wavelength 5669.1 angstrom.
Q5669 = 271.9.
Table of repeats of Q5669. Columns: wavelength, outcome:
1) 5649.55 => 262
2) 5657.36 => 260.6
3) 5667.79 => 270.8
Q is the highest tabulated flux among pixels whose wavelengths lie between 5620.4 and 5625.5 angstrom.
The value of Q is 274.3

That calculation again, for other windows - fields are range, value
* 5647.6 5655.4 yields 262.9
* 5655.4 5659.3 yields 263.9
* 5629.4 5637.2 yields 283.3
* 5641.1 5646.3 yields 260.1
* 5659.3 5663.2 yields 272.1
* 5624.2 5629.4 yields 282.7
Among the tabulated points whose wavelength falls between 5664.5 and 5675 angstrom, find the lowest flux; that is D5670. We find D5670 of 270.3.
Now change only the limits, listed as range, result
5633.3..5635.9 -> 268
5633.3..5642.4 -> 259.2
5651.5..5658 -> 259.3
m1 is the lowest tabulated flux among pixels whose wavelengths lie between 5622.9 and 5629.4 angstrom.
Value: 271.3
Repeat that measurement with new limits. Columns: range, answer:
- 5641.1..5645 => 259.7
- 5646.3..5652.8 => 259.6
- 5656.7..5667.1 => 260.6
